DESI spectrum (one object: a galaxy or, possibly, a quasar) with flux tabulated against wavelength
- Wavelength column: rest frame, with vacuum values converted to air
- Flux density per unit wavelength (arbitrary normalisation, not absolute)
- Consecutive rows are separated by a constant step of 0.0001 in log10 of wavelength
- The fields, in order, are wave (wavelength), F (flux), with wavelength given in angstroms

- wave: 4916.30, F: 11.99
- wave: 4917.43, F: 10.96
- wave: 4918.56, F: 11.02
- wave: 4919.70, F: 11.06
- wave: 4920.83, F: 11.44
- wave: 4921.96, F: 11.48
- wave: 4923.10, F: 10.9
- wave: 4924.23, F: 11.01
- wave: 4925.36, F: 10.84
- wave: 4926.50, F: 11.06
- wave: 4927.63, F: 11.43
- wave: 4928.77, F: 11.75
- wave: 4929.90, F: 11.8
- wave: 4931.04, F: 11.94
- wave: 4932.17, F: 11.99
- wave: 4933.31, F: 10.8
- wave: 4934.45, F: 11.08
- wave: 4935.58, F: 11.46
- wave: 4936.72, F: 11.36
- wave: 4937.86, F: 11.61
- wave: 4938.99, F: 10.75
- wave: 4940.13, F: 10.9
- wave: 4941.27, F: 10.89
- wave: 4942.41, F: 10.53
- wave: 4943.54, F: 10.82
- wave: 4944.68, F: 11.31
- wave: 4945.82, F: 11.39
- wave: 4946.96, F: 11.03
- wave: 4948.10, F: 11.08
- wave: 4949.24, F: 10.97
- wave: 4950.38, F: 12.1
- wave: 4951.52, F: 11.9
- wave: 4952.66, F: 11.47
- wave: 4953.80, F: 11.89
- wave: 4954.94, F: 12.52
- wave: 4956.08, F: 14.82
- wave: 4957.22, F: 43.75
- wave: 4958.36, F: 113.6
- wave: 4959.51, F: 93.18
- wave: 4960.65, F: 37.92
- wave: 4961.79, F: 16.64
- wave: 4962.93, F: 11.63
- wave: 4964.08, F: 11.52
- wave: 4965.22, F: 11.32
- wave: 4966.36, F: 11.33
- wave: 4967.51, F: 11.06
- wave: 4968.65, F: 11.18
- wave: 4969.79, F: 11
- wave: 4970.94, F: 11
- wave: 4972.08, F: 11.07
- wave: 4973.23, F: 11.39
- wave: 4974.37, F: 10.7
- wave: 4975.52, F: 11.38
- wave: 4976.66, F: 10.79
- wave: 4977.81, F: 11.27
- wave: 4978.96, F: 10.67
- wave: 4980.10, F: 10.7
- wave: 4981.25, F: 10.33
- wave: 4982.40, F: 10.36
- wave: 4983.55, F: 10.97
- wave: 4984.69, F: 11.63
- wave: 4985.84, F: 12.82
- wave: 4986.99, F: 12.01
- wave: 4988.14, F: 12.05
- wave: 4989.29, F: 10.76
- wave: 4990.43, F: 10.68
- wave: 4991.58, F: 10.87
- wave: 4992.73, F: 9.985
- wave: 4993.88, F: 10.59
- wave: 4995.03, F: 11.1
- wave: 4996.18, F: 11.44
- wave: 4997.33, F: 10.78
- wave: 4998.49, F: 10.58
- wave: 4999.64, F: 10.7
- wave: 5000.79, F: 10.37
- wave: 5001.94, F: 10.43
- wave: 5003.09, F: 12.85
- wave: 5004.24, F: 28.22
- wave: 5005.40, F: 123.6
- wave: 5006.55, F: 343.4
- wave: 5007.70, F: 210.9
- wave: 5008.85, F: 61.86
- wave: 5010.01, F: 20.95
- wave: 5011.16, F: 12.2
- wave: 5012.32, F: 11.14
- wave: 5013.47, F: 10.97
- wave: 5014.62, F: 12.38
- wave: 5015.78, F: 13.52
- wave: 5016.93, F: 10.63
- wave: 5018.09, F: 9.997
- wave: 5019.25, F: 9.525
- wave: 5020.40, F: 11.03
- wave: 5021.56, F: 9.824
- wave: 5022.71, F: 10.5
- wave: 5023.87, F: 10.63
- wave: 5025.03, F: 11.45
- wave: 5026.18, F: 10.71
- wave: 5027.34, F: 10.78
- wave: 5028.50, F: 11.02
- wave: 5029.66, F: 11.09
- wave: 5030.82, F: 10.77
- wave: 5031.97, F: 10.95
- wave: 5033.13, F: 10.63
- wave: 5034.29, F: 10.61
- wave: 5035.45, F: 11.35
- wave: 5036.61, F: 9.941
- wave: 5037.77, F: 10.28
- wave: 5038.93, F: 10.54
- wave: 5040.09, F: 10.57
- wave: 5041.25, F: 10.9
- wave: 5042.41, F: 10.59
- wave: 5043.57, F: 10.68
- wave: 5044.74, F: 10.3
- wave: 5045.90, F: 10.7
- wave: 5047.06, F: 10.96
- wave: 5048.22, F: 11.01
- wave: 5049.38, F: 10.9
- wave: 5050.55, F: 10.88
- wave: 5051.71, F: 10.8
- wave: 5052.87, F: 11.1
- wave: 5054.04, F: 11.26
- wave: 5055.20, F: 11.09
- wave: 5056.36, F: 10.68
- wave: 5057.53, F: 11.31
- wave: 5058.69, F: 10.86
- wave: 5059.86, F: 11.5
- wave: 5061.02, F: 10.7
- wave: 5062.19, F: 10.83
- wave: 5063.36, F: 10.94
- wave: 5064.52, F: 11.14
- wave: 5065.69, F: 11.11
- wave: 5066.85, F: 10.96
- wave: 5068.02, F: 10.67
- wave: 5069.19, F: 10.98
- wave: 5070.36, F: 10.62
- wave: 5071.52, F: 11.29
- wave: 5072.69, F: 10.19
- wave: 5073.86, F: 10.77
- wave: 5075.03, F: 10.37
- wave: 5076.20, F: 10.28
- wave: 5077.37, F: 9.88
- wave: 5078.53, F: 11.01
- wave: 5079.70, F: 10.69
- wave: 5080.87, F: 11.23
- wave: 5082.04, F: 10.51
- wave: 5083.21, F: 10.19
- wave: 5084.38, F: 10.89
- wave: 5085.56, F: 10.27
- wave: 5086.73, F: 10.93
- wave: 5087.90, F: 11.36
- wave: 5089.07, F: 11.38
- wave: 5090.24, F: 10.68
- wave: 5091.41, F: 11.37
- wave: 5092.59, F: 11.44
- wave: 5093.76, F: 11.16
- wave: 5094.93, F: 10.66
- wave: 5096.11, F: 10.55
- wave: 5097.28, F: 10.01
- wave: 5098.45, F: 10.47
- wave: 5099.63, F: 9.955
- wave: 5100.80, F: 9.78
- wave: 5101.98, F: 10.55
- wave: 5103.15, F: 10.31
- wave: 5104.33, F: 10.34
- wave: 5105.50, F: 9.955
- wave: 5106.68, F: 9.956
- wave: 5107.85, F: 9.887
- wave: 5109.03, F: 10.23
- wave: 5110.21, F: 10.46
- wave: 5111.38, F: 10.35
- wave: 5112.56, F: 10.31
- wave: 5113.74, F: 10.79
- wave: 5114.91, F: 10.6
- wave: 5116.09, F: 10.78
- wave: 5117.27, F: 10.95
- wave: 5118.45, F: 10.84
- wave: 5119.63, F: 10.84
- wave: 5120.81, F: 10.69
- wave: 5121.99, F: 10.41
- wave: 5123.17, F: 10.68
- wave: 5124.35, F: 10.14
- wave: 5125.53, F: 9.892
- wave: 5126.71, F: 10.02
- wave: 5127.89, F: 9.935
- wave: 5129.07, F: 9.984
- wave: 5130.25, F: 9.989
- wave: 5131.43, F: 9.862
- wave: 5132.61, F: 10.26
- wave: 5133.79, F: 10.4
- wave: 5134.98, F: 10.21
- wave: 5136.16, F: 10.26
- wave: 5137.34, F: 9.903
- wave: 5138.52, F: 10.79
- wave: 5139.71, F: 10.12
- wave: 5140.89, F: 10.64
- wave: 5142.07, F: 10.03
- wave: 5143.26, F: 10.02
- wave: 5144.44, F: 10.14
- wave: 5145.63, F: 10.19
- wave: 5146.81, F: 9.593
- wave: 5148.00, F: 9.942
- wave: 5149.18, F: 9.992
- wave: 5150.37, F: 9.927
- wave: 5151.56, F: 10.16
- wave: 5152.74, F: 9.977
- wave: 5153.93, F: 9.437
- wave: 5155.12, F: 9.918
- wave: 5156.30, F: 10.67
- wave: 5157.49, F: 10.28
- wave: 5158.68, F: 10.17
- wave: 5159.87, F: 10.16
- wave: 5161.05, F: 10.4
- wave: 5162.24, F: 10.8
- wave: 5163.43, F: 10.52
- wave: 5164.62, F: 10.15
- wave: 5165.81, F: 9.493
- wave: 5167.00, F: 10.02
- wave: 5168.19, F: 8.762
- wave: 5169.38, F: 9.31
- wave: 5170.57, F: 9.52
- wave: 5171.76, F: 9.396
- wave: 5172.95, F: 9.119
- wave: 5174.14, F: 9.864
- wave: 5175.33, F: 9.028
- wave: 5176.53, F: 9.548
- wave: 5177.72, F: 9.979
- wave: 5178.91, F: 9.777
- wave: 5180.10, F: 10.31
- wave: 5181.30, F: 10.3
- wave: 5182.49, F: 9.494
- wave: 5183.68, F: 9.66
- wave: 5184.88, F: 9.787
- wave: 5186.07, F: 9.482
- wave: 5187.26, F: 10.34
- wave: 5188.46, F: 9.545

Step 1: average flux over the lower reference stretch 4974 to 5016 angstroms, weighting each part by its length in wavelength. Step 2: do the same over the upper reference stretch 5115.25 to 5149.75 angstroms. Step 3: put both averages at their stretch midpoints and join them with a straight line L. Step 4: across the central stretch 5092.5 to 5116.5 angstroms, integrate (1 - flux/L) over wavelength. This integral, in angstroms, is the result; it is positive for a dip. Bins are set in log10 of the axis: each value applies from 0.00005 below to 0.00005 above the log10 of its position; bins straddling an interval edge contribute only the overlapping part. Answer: 6.7 angstroms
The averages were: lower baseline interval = 31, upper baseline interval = 10.3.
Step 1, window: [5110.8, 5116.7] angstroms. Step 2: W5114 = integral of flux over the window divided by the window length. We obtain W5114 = 10.6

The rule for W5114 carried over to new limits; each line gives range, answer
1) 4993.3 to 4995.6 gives 10.8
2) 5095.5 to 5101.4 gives 10.1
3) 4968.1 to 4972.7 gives 11.1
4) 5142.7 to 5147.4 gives 9.99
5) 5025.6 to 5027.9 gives 10.8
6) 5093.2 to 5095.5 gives 10.9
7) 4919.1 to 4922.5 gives 11.3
